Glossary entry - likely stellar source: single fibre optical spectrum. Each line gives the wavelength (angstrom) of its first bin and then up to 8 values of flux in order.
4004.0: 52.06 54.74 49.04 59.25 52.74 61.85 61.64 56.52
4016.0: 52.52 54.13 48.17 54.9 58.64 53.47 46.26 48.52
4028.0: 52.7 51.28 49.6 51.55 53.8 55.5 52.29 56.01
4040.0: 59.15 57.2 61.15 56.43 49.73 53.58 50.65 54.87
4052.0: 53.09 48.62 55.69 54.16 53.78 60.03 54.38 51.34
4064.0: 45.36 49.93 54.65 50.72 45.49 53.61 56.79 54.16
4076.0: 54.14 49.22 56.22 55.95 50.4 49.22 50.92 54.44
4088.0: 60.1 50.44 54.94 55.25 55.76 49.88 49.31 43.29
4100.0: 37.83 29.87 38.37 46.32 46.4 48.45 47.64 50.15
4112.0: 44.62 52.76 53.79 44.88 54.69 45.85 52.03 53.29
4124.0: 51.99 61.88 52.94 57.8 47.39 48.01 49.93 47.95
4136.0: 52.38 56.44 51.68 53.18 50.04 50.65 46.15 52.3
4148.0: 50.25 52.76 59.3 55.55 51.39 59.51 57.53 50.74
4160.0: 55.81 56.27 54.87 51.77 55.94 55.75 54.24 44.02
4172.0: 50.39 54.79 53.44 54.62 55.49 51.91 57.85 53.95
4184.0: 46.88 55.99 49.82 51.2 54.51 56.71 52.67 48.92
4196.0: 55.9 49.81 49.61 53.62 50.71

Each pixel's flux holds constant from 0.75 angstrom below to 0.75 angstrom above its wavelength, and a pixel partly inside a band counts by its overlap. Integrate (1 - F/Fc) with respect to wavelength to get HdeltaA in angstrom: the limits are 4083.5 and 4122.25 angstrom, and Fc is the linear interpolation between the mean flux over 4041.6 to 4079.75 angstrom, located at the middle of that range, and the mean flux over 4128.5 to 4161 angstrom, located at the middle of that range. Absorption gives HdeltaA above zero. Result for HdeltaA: 2.97 angstrom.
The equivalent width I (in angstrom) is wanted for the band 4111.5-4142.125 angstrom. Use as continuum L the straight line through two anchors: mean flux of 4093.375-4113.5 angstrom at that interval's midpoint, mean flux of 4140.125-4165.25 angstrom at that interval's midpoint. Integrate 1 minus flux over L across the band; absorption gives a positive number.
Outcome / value -1.54 angstrom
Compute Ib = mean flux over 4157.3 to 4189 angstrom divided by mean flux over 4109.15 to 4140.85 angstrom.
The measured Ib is 1.03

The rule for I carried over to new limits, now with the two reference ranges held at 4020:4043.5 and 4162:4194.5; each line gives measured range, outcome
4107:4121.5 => 1.1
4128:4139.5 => 0.4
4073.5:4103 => 1.8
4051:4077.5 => 0.5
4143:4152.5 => 0.2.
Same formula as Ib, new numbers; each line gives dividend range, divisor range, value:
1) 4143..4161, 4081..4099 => 1.03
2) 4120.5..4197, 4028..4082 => 0.99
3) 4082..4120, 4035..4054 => 0.89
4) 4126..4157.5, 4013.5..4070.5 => 0.99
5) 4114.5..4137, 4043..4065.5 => 0.97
